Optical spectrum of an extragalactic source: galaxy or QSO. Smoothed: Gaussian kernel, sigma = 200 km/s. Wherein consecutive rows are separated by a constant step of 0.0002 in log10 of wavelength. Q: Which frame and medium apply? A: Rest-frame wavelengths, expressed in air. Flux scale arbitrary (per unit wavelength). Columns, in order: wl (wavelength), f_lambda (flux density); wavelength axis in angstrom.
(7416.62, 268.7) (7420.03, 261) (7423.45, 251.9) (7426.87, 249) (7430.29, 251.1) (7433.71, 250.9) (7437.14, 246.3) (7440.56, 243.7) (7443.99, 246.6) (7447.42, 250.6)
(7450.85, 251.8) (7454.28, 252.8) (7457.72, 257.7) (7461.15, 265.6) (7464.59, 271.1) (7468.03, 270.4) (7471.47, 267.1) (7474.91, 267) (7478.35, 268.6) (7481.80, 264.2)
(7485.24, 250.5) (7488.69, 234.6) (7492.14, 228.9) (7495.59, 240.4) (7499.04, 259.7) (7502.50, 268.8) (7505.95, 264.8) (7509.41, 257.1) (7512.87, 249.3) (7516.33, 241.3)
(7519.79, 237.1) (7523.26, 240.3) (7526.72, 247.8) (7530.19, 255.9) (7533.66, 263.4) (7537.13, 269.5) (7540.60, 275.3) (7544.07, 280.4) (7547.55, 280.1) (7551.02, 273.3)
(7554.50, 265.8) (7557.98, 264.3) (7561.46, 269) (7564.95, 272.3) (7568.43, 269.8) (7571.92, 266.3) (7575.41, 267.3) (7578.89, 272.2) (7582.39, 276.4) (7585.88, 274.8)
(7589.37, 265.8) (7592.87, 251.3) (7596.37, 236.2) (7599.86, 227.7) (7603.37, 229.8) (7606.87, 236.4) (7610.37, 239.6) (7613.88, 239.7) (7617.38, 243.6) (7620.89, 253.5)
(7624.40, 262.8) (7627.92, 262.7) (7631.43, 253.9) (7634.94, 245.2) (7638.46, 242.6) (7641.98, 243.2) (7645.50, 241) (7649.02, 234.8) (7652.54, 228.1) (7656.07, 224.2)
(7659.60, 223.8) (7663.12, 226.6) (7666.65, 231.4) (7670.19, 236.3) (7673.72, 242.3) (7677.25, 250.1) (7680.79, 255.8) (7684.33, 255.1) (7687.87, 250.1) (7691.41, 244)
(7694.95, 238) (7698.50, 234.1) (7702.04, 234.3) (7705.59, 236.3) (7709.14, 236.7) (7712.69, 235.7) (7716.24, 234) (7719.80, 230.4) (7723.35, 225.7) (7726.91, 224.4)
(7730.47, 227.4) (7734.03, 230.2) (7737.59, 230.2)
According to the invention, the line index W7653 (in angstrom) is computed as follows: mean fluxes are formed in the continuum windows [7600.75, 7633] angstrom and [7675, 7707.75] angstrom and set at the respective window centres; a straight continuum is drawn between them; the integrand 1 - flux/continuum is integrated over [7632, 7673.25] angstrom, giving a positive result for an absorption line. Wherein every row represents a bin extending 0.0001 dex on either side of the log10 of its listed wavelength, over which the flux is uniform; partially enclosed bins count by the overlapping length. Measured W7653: 1.71 angstrom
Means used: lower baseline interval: 246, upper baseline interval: 244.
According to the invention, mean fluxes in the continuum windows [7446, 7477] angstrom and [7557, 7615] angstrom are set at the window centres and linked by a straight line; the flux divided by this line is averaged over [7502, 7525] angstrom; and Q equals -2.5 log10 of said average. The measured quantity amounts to 0.039 mag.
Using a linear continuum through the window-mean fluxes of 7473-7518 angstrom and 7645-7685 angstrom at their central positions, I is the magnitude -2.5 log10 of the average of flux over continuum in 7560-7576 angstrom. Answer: -0.095 mag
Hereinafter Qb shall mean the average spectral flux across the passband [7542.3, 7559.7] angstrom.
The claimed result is 273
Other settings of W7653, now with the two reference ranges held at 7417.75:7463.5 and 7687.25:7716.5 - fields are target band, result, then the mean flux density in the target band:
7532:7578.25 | -4.6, 271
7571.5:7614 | -1.5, 253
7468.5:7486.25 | -1.0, 265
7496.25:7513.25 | -0.7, 260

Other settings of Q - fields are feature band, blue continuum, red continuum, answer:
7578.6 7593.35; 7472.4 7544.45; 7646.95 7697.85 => -0.09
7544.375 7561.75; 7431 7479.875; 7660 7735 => -0.09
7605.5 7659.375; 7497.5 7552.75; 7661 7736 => 0.01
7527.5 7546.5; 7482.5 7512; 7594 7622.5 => -0.09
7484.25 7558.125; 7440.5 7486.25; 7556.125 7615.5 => 0.01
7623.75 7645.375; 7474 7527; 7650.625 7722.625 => -0.04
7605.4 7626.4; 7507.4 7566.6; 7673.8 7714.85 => 0.02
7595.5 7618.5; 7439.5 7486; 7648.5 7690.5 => 0.04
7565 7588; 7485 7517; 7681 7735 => -0.11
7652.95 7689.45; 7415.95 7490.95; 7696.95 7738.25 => -0.01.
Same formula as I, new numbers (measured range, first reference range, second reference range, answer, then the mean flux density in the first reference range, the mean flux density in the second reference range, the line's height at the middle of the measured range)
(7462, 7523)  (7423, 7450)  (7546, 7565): 0.02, 249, 271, 259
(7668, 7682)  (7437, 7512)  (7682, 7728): -0.02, 256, 237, 240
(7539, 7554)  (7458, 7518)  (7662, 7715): -0.10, 257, 241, 252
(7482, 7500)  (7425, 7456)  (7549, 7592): 0.06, 249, 269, 257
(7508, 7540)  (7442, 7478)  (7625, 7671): 0.00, 260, 239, 253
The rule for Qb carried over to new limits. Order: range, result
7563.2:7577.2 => 269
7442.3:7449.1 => 249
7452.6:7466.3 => 262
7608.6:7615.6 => 240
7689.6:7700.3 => 239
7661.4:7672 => 231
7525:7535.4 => 256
